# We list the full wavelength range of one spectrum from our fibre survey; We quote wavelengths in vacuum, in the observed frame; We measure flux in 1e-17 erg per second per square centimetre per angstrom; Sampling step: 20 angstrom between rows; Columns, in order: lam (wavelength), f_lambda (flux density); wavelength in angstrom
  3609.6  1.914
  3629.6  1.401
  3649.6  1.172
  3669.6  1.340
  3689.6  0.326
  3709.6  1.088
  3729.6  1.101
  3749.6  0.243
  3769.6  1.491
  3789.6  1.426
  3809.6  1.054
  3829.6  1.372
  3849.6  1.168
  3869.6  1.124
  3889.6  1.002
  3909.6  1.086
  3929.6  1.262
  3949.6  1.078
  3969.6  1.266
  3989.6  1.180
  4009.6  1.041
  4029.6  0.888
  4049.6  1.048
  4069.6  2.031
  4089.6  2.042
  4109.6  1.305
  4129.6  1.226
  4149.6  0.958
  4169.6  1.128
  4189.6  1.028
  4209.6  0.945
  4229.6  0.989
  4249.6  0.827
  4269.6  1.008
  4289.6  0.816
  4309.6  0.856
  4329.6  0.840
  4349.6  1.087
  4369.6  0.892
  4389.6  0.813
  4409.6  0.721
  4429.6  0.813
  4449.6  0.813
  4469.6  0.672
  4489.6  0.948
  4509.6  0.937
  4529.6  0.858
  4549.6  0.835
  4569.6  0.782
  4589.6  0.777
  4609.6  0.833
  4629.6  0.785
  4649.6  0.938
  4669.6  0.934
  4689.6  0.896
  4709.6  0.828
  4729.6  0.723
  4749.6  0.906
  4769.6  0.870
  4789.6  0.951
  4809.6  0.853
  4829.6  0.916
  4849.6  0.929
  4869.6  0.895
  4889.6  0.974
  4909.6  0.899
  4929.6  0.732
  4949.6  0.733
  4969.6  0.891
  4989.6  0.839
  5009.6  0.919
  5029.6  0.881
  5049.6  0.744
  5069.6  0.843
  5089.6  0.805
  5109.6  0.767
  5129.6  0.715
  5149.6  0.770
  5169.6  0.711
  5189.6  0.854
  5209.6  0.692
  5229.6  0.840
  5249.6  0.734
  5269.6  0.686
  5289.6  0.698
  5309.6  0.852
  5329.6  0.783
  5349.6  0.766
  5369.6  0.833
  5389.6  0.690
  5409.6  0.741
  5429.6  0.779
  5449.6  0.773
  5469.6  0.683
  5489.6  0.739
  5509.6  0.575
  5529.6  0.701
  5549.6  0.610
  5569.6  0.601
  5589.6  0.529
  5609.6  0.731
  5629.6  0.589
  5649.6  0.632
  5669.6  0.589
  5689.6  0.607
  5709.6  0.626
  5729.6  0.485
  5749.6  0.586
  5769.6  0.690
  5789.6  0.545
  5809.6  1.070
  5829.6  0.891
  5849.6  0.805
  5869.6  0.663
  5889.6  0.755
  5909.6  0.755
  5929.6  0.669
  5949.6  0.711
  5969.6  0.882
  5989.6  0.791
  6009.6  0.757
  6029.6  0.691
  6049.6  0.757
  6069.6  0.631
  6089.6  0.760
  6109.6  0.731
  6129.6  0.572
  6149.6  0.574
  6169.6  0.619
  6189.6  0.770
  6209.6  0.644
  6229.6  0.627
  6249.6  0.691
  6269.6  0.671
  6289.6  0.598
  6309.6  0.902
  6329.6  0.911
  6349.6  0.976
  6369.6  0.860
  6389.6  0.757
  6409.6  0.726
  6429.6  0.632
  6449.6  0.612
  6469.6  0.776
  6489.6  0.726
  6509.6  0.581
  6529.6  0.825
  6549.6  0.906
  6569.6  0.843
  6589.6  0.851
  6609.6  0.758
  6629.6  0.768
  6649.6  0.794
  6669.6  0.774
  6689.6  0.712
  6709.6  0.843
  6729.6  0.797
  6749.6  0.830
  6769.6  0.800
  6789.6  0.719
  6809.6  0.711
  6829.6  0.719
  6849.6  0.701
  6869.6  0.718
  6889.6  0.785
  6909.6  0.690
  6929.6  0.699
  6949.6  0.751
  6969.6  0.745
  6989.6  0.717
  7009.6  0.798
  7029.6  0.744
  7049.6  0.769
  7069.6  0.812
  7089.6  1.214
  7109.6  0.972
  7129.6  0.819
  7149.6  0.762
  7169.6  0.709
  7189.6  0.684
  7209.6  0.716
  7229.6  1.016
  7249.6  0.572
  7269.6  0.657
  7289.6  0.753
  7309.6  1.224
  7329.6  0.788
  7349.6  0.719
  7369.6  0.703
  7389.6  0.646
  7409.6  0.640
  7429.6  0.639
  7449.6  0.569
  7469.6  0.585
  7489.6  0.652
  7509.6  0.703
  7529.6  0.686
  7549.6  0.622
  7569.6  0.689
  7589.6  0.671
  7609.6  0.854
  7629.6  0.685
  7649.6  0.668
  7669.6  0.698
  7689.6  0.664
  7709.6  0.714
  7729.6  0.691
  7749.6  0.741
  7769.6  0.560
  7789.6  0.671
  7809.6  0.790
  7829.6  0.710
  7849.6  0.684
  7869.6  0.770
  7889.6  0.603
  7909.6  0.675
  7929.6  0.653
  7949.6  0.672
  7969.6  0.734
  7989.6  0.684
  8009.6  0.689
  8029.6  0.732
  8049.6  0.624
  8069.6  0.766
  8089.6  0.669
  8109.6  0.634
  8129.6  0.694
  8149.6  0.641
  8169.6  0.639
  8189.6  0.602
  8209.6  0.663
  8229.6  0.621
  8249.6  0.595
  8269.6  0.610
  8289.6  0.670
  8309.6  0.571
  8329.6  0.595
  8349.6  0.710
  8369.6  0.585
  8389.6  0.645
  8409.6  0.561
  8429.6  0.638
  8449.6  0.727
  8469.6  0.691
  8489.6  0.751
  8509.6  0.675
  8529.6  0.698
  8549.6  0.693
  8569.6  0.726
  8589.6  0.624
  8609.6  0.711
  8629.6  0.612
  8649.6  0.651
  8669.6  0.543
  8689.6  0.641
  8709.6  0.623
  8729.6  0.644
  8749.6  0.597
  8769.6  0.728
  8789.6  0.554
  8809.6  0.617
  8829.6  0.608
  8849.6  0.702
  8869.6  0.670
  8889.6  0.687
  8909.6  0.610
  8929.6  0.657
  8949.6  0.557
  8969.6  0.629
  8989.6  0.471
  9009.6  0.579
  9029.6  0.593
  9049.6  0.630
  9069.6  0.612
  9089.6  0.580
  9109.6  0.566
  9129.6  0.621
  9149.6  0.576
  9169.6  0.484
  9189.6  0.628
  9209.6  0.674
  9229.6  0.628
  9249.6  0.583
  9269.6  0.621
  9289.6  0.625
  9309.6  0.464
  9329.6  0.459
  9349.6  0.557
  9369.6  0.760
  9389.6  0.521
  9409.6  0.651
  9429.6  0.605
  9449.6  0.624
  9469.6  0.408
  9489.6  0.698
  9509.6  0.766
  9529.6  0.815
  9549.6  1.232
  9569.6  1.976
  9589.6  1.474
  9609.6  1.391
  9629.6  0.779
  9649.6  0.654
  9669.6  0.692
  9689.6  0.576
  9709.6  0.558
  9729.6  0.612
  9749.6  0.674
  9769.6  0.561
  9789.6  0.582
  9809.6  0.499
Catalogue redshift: 0.46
